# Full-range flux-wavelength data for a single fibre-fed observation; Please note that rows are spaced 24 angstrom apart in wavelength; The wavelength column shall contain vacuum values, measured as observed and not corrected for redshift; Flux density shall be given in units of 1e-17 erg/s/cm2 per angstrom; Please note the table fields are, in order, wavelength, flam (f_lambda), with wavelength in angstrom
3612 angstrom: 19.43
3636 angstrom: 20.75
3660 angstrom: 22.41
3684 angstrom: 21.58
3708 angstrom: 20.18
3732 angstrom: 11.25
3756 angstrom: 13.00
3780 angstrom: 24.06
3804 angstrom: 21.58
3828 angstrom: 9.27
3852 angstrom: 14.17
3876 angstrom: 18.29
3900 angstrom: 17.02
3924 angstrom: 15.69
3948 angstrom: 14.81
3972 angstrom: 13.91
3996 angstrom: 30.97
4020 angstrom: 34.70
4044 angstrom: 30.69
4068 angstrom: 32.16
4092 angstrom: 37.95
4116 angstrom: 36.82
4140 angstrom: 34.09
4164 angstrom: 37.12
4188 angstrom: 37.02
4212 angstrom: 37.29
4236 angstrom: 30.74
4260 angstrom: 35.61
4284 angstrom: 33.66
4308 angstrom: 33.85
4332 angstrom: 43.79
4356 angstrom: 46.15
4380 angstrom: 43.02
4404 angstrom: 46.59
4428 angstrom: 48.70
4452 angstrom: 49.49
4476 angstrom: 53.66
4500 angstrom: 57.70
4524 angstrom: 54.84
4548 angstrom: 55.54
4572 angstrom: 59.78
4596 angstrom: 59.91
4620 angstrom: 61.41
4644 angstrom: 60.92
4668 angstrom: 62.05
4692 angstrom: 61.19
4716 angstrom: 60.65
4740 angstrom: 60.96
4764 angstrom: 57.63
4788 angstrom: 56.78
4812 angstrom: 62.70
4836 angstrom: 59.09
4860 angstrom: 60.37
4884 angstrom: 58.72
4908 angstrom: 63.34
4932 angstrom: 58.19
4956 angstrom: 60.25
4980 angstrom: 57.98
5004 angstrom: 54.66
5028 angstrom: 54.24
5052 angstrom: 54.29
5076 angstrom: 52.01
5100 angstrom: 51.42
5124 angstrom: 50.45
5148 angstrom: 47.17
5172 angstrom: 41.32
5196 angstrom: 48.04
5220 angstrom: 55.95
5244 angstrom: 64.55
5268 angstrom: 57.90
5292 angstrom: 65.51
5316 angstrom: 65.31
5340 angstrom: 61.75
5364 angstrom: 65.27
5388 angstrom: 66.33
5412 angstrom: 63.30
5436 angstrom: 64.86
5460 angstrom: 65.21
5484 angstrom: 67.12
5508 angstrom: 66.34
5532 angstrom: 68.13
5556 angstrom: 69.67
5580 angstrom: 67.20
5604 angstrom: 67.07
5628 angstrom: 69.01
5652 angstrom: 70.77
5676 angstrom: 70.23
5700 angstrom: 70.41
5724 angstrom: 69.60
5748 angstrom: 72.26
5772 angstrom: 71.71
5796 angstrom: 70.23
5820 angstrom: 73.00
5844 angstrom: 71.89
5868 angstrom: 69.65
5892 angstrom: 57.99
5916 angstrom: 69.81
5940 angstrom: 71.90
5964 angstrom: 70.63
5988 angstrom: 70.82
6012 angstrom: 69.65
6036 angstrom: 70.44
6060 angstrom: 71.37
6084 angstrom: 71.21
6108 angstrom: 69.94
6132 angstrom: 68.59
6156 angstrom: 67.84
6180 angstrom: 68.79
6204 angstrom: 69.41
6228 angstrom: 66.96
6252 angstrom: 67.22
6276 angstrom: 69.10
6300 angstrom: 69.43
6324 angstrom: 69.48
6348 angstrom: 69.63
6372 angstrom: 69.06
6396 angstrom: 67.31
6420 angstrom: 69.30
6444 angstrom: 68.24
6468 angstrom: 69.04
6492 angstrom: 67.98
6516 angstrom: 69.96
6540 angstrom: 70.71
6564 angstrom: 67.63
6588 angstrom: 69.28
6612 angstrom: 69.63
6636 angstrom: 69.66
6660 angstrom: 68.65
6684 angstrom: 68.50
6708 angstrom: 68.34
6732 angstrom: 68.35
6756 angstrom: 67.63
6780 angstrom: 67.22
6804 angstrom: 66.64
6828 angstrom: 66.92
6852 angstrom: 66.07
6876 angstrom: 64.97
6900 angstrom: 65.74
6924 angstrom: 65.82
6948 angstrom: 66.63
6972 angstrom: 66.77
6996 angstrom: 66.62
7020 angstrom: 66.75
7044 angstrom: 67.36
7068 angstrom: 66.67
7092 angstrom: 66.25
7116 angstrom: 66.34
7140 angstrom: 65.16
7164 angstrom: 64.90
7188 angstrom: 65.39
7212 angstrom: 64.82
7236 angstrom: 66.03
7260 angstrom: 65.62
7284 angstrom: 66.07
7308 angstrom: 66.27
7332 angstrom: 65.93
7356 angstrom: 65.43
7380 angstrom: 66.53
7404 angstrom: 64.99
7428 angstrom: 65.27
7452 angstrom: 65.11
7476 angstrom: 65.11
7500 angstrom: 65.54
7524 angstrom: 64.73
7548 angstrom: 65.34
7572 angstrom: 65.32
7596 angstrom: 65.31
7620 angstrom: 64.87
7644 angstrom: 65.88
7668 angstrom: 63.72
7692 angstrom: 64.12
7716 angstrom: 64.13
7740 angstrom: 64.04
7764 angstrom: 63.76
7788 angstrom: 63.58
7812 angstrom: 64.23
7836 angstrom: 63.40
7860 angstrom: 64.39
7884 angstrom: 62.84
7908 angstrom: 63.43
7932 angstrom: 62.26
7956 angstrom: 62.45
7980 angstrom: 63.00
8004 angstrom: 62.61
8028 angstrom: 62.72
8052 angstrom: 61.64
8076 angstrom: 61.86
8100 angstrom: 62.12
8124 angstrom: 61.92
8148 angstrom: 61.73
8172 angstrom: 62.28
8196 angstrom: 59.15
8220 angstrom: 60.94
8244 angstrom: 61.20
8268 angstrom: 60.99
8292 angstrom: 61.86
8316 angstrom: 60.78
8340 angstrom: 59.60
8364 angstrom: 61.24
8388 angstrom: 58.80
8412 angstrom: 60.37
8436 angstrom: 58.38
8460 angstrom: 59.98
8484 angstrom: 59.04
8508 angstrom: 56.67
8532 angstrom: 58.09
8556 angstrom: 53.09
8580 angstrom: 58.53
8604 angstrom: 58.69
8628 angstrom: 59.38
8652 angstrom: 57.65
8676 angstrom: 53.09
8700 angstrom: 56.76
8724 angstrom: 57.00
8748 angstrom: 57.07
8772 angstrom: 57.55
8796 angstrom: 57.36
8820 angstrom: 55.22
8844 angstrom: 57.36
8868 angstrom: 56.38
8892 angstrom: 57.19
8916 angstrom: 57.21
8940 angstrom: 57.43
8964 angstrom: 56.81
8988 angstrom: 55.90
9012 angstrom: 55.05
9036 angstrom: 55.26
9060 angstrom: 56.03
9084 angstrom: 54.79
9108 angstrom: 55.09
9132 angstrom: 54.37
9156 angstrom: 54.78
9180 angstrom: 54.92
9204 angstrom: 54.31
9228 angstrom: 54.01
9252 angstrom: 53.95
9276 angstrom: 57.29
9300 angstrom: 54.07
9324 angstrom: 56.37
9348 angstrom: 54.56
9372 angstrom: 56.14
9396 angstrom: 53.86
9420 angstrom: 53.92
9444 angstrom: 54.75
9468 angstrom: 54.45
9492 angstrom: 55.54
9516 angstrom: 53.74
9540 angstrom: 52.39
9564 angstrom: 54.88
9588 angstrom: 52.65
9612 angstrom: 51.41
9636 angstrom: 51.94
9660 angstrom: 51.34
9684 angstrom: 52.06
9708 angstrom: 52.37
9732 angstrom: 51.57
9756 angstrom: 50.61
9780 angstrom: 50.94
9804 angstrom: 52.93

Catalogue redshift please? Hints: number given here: 0.000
